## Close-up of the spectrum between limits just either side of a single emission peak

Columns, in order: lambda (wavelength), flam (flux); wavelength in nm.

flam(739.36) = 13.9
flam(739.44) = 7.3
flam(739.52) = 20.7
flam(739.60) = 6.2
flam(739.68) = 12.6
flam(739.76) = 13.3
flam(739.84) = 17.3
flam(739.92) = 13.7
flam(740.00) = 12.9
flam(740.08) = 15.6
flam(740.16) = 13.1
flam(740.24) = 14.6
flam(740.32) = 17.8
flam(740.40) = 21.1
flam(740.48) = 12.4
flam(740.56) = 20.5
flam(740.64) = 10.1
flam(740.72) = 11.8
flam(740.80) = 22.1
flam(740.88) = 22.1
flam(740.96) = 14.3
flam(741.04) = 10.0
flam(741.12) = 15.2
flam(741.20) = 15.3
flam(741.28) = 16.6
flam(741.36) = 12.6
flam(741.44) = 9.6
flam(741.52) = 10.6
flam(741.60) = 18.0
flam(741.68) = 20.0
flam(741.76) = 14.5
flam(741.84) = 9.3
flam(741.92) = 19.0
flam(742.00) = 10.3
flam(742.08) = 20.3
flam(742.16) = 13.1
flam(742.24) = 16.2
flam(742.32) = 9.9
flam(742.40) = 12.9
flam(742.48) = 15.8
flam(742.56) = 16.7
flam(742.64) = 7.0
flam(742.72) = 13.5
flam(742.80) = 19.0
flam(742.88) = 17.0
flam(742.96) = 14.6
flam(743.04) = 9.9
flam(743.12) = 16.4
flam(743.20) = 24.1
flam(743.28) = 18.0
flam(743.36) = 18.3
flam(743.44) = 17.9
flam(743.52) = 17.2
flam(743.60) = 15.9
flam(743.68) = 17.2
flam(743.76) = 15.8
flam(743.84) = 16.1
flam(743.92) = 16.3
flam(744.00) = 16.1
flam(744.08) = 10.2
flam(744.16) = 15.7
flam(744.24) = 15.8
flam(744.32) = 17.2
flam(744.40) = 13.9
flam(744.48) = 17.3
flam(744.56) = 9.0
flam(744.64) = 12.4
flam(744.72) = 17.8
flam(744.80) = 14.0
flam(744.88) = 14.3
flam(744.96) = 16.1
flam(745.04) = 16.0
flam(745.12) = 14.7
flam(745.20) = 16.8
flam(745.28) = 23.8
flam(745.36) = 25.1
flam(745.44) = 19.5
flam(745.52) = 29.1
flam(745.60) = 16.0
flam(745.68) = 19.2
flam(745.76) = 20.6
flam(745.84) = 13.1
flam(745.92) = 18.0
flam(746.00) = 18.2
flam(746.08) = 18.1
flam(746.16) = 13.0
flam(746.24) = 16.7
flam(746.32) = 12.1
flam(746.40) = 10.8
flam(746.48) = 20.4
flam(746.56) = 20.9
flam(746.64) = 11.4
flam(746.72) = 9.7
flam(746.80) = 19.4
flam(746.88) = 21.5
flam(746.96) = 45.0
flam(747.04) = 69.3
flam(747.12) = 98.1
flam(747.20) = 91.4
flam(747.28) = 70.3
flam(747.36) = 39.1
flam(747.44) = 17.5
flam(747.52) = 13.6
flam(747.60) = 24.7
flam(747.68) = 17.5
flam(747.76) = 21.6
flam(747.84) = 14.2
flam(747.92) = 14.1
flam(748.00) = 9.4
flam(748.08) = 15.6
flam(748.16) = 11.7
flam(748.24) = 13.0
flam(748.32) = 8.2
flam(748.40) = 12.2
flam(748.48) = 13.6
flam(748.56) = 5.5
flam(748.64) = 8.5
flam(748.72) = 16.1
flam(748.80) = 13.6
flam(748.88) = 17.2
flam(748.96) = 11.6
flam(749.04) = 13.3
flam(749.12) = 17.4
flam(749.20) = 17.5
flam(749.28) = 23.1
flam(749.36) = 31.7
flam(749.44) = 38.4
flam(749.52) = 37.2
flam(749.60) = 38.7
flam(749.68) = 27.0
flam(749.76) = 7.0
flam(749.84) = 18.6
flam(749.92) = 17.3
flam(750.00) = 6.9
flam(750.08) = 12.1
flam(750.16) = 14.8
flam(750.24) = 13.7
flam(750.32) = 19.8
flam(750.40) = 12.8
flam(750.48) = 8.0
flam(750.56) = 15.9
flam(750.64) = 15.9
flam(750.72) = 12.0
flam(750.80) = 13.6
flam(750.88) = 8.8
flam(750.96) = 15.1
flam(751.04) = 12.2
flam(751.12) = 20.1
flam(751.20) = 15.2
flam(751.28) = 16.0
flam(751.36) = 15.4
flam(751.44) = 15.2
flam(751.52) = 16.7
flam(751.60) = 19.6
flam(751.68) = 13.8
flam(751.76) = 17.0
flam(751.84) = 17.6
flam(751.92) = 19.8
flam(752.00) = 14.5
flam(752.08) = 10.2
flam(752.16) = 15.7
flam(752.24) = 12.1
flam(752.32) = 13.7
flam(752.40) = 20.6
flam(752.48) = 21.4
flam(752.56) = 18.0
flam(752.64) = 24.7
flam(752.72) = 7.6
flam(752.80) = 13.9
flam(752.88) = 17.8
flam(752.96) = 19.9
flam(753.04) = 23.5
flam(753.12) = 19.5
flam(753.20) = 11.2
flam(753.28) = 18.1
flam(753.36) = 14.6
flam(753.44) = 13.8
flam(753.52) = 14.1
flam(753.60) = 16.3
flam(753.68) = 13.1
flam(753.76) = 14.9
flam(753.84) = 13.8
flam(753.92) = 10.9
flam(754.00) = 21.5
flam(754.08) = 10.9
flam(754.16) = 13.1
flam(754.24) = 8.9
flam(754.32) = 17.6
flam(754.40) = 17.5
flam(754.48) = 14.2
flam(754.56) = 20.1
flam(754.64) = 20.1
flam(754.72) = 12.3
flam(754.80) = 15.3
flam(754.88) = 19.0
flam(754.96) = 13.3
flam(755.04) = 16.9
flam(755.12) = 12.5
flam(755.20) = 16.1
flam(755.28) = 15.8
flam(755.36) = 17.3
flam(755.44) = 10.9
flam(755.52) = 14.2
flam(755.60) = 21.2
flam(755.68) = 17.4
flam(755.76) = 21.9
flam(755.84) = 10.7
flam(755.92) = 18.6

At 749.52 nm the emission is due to [N II] 6583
